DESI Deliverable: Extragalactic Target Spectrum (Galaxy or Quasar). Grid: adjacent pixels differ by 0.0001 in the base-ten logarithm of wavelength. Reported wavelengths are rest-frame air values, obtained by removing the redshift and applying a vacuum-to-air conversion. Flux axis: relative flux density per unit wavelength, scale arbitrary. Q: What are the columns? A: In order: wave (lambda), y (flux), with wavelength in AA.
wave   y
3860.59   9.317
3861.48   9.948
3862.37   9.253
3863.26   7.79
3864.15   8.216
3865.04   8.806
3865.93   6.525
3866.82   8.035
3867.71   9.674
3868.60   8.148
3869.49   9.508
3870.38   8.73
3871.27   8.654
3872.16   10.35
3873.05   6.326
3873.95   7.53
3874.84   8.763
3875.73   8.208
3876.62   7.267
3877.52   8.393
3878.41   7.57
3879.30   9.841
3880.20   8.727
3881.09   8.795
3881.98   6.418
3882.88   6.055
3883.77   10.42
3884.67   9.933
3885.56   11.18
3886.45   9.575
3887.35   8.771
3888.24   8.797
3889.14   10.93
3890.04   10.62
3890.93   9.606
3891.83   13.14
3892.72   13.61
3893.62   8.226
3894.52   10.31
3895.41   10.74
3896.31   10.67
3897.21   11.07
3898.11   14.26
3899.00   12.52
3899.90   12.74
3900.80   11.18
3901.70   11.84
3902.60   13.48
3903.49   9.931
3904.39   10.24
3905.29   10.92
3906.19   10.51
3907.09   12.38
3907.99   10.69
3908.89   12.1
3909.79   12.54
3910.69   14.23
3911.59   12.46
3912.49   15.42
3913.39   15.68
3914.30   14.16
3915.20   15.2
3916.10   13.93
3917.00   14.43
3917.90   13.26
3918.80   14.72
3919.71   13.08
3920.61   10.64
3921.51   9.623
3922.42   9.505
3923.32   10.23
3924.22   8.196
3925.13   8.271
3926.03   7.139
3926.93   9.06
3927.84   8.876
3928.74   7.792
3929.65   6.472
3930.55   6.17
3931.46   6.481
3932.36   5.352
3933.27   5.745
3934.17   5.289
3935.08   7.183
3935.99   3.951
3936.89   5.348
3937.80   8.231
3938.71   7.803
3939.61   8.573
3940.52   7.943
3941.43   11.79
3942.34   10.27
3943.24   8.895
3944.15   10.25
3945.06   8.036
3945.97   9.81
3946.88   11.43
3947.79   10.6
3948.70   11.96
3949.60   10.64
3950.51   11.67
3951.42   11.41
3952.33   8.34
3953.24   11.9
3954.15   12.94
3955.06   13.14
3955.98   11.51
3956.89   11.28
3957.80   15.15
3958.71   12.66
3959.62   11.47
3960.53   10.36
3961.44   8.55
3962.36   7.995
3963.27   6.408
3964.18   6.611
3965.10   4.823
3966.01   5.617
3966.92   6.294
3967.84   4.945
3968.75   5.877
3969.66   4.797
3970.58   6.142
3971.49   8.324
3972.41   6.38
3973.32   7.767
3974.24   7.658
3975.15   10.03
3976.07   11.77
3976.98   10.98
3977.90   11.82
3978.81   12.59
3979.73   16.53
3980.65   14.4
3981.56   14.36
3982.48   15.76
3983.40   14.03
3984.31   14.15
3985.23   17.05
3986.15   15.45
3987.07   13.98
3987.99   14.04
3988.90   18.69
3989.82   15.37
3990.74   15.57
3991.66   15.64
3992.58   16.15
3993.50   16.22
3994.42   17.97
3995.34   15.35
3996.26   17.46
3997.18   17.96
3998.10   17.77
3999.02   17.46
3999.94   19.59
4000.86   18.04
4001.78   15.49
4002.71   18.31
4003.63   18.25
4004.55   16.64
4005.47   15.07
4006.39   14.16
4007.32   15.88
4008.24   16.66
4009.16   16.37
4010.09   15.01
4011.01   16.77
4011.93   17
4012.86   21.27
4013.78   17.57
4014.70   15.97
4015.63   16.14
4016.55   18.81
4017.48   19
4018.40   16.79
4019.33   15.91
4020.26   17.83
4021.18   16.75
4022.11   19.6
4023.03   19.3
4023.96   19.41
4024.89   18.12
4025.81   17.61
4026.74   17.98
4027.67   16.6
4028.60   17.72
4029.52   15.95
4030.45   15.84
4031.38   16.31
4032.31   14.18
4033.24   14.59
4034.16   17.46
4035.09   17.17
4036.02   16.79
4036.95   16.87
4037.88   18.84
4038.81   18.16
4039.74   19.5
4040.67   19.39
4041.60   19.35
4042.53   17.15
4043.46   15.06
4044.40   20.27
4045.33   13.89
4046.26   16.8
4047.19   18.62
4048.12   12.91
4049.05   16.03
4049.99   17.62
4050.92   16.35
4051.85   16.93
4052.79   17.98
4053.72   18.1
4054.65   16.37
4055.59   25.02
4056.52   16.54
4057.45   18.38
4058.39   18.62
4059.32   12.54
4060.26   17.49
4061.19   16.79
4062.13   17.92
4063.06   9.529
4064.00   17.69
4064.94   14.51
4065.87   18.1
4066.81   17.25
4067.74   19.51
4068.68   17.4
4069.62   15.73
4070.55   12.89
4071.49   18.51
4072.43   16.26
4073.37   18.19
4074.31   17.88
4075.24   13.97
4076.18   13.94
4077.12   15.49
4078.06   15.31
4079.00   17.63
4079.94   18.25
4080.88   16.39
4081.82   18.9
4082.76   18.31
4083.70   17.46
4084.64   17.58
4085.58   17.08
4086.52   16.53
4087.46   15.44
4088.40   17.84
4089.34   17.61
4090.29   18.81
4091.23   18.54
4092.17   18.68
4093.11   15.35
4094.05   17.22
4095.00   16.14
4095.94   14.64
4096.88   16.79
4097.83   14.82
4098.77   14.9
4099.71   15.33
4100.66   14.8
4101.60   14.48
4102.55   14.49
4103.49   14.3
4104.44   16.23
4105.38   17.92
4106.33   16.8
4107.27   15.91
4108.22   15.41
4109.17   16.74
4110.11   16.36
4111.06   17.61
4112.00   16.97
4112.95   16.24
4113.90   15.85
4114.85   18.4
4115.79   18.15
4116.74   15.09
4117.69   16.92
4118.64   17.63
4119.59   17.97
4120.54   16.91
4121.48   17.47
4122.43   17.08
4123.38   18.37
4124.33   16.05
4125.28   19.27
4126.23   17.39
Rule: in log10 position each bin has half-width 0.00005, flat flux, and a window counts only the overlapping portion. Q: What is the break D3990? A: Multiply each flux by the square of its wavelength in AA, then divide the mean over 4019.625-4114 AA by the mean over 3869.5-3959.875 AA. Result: 1.78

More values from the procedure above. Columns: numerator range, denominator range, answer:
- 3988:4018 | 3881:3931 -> 1.62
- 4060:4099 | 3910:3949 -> 1.82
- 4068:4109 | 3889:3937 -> 1.69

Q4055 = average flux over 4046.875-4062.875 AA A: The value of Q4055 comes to 17.2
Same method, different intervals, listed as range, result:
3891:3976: 9.97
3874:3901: 9.9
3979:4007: 16.2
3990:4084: 17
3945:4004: 12.3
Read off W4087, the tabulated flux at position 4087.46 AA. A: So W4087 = 15.44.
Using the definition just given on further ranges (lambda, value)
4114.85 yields 18.4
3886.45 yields 9.575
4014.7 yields 15.97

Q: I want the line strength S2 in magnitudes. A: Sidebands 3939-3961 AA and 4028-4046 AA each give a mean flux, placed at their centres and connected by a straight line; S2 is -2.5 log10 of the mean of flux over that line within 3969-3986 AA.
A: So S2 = 0.14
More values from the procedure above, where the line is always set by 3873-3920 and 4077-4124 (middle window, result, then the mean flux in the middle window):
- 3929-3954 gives 0.39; 8.63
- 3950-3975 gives 0.40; 8.9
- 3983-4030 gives -0.20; 16.9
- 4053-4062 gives -0.15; 17.8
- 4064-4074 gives -0.07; 16.9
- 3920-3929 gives 0.29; 9.04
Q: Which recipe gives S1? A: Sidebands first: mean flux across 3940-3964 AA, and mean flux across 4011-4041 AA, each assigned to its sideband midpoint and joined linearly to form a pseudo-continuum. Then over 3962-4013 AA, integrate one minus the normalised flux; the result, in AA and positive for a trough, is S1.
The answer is 2.7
